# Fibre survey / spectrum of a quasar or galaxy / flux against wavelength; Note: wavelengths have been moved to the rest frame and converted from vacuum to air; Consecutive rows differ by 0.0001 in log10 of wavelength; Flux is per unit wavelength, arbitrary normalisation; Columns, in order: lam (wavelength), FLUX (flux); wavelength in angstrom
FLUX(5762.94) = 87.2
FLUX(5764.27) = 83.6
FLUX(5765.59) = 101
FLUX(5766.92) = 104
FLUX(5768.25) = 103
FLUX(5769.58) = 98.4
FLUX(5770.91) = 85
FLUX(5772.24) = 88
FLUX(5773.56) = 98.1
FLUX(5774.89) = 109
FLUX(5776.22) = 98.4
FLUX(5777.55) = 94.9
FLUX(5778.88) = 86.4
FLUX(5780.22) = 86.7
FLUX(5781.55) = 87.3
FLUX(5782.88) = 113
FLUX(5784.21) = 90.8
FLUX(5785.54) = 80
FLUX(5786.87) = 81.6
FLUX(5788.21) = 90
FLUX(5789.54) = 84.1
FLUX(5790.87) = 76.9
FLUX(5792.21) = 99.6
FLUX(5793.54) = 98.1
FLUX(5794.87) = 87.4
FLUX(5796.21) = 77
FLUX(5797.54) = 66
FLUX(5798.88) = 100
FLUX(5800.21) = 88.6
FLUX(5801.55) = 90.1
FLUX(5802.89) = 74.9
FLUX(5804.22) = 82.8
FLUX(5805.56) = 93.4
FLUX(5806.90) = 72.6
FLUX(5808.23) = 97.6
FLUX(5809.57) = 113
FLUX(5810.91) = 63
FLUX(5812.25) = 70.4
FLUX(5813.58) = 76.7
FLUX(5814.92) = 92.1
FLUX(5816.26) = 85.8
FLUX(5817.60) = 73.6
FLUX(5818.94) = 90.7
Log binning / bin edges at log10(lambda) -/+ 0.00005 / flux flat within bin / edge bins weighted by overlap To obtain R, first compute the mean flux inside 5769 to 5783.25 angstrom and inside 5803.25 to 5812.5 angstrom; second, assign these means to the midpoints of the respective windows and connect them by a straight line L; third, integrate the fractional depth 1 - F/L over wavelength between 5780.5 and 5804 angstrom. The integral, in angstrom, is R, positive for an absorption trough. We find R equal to 0.7 angstrom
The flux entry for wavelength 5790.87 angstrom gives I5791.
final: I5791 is 76.9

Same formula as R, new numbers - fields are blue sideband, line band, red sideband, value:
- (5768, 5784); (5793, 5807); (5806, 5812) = 0.5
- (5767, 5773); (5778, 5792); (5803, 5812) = 0.4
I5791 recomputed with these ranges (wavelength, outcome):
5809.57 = 113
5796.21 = 77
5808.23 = 97.6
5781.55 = 87.3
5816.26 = 85.8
